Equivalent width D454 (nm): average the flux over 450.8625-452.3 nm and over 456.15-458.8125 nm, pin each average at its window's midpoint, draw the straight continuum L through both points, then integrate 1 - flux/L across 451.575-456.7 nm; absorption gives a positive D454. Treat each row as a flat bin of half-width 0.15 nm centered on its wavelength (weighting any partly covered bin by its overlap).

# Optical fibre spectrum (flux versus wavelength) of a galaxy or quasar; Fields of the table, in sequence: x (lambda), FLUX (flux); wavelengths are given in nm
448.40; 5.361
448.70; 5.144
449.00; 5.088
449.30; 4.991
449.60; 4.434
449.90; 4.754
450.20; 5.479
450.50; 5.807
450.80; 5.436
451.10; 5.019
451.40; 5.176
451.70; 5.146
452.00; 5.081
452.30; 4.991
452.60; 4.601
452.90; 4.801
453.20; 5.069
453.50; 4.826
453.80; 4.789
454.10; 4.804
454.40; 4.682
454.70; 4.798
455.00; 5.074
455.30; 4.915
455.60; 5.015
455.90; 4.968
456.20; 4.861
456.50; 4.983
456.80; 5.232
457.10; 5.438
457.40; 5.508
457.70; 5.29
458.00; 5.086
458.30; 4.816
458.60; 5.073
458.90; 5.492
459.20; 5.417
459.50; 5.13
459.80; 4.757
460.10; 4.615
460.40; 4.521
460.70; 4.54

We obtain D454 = 0.23 nm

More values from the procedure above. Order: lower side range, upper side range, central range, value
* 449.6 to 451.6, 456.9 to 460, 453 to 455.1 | 0.14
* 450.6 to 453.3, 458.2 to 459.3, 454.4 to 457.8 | 0.05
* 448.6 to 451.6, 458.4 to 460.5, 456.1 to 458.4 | -0.06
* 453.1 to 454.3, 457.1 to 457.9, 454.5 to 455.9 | 0.03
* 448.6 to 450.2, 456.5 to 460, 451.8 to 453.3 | 0.03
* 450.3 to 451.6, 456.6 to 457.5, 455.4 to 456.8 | 0.10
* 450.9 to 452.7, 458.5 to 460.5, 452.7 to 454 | 0.04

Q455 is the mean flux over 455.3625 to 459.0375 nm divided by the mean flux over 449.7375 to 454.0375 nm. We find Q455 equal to 1.0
